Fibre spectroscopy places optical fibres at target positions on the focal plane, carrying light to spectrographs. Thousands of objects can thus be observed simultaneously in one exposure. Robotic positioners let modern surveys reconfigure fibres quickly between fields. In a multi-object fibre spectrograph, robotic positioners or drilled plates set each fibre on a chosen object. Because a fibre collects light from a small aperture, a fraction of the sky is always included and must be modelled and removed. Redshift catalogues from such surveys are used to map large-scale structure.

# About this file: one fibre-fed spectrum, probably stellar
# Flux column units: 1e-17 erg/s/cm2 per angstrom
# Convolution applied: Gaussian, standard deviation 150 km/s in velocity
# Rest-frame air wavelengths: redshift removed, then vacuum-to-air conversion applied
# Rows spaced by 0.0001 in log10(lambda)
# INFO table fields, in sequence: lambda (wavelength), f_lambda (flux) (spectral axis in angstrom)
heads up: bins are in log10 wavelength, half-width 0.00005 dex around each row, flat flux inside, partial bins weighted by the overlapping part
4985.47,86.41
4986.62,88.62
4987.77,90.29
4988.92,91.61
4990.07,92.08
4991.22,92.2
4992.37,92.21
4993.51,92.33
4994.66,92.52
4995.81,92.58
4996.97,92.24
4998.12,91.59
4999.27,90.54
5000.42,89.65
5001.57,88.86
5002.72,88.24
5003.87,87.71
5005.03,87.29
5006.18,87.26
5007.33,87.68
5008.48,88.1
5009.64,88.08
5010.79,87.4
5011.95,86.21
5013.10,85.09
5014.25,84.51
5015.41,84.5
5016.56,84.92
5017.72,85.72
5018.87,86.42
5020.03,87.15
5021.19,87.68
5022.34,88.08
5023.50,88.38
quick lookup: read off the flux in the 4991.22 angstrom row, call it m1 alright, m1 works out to 92.2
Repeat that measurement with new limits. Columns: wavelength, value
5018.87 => 86.42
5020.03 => 87.15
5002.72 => 88.24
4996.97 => 92.24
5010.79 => 87.4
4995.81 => 92.58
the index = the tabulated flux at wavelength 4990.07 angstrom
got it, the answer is 92.08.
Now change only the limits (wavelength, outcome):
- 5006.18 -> 87.26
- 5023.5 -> 88.38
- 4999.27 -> 90.54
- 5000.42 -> 89.65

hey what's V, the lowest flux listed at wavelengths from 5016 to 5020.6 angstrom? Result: 84.92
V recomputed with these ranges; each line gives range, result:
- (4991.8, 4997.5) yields 92.21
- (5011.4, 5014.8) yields 84.51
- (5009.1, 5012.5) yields 86.21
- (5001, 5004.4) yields 87.71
